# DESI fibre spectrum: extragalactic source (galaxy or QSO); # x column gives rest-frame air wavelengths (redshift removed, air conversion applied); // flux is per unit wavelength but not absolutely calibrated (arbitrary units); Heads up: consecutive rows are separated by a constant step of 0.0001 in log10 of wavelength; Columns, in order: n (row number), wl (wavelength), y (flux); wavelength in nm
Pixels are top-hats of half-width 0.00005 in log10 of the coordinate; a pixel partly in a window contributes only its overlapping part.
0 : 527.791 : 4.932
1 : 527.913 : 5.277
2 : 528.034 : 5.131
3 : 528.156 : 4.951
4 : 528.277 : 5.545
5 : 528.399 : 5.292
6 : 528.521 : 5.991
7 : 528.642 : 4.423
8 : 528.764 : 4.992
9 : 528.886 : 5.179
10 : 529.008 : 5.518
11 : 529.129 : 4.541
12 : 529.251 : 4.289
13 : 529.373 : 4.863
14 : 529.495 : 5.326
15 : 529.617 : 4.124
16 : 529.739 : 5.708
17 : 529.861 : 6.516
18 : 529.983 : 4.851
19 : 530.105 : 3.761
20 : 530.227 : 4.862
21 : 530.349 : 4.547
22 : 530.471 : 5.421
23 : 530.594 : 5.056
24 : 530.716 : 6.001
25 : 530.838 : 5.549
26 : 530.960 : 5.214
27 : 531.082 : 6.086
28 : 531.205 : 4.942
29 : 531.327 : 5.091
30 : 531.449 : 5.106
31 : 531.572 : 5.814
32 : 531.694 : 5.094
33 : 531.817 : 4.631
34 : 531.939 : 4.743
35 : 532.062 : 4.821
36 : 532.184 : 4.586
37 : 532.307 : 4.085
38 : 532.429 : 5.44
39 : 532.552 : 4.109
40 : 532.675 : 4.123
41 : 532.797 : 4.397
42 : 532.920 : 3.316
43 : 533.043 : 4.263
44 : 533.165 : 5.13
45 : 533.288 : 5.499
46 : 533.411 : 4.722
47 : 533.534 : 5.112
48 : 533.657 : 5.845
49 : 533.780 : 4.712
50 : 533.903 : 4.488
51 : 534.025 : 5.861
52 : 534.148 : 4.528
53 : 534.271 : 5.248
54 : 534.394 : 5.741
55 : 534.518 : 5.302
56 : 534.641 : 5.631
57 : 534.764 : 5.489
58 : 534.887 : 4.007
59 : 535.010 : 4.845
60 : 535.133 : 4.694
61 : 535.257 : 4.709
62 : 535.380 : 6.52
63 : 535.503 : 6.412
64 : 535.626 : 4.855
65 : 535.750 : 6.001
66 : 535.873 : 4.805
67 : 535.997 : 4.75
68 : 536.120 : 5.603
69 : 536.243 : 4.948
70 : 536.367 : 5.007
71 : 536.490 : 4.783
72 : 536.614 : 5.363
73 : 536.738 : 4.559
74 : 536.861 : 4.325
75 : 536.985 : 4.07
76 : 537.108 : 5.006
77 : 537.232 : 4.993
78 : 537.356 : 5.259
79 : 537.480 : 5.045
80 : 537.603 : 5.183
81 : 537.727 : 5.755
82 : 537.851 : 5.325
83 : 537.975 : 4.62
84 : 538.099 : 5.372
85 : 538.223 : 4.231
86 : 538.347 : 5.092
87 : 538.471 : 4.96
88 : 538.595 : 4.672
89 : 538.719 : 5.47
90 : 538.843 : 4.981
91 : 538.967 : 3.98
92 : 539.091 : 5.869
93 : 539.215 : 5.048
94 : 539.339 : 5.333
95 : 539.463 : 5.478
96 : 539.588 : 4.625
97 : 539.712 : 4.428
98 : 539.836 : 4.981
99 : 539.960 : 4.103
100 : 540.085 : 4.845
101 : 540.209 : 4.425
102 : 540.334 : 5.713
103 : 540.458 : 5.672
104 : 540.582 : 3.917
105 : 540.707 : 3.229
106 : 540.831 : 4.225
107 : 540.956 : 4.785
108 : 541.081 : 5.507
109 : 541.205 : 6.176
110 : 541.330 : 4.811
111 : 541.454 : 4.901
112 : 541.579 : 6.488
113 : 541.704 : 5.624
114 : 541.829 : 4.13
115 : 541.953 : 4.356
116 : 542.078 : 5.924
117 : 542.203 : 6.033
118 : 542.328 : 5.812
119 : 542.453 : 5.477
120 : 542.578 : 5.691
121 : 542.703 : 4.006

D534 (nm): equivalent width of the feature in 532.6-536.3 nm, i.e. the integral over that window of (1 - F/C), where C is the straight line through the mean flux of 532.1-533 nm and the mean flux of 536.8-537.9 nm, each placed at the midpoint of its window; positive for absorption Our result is -0.38 nm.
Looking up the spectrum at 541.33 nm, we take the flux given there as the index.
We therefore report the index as 4.811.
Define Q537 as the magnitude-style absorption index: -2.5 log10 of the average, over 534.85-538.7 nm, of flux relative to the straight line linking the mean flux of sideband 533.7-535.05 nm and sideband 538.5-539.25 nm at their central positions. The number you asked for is 0.00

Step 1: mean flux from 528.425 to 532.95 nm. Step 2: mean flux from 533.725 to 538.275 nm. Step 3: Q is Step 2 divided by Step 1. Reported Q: 1.02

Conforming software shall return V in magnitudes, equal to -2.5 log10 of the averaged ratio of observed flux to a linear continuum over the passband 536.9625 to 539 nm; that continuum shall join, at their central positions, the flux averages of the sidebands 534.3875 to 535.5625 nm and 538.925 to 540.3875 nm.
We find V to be 0.02 mag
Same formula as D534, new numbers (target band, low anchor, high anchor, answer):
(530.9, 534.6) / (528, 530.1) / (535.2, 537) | 0.13 nm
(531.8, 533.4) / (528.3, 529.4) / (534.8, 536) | 0.18 nm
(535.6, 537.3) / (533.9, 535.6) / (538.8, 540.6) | 0.07 nm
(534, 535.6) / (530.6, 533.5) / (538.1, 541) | -0.14 nm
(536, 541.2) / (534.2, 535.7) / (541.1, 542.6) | 0.45 nm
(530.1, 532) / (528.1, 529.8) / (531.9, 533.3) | -0.17 nm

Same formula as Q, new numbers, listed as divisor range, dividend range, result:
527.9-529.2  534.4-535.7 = 1.02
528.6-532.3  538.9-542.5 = 1.00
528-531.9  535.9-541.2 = 0.96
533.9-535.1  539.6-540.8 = 0.89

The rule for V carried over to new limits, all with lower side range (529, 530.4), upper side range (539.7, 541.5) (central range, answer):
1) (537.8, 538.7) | -0.02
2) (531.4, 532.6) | 0.01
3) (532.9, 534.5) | -0.03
